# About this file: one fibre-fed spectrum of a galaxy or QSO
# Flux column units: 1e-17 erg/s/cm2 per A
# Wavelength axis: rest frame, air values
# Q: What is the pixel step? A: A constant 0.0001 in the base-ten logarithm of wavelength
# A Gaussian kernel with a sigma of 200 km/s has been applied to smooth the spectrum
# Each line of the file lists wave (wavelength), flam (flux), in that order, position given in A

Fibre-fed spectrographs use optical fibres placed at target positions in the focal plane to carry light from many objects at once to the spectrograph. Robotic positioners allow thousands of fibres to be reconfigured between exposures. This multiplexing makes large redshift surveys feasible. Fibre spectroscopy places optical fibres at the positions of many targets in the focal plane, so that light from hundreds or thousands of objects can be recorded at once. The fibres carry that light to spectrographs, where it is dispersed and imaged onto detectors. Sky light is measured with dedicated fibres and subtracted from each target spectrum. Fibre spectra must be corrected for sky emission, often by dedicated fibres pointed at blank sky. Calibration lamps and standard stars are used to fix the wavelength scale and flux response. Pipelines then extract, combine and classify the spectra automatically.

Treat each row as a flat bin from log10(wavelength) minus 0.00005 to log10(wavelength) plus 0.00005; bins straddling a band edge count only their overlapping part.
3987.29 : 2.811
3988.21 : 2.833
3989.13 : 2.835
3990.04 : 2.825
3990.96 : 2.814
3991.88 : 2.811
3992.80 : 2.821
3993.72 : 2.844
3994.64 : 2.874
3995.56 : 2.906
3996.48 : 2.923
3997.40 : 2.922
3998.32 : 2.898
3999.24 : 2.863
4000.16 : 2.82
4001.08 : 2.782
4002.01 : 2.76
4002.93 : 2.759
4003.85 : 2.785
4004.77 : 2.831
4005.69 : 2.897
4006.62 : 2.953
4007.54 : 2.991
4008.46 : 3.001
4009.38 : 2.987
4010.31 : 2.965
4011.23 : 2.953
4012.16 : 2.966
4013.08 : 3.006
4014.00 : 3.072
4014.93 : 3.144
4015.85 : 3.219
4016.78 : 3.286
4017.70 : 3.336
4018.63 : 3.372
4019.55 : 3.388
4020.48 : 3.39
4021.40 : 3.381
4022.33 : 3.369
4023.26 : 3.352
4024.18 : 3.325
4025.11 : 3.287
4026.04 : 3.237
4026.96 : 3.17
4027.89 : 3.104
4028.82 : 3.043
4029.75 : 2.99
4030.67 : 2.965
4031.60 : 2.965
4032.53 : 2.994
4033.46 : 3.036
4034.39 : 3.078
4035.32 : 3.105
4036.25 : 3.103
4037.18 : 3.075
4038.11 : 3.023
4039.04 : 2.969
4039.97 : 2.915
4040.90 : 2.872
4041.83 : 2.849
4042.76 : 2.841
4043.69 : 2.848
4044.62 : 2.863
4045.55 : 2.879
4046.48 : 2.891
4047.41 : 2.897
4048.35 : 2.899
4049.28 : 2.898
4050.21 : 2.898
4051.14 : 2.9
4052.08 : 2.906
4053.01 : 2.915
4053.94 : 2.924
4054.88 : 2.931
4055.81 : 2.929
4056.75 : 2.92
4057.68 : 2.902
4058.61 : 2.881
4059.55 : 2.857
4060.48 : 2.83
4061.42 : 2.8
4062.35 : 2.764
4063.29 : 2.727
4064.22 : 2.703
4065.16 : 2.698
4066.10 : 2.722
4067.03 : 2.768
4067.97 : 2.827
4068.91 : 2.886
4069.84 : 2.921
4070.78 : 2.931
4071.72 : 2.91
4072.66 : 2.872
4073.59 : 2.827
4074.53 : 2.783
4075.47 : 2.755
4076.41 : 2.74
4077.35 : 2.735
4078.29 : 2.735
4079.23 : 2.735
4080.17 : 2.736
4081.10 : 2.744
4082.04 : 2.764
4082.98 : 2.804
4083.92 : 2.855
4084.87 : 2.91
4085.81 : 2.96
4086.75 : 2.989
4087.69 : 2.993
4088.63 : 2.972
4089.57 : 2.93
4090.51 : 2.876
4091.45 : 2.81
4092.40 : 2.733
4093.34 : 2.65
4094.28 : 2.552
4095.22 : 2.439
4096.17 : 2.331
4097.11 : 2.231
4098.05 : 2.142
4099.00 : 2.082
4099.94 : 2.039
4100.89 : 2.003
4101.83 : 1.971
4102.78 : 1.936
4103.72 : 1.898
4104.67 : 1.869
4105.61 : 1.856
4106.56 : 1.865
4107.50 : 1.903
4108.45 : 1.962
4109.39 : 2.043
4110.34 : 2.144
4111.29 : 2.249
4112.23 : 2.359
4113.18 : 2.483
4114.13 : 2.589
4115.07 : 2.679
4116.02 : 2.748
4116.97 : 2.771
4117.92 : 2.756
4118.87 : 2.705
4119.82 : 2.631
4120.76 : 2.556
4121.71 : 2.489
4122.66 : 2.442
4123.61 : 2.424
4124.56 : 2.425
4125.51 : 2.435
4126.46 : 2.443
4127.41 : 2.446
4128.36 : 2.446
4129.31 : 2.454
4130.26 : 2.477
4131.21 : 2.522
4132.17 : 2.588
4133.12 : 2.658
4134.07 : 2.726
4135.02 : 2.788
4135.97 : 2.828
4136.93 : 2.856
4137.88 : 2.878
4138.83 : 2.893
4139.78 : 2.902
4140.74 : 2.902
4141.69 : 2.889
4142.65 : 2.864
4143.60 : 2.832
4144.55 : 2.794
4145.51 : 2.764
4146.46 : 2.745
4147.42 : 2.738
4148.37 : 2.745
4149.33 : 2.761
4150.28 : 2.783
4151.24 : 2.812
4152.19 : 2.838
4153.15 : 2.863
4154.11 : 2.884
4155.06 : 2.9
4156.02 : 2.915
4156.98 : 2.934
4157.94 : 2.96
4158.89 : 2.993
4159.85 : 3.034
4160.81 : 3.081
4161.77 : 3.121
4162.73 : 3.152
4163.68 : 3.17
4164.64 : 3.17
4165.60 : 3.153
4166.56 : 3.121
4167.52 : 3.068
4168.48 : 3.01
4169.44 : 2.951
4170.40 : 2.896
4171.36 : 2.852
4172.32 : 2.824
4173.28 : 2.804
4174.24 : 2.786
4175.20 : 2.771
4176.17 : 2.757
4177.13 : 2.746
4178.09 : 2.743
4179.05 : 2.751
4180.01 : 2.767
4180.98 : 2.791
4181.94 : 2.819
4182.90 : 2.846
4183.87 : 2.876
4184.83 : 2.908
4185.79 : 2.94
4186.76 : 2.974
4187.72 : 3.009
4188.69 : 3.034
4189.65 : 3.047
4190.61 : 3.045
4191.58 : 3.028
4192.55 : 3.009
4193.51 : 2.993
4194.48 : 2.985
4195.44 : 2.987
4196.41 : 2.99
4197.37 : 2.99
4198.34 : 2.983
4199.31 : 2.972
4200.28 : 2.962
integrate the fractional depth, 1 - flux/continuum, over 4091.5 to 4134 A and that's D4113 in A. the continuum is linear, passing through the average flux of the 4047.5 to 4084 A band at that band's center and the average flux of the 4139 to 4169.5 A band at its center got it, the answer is 7.7 A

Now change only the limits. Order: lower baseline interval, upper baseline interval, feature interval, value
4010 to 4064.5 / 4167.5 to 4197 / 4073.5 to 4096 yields 1.5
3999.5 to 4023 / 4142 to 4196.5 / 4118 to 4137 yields 2.5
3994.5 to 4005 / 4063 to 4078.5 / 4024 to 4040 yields -1.4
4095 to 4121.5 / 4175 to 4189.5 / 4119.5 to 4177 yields -4.9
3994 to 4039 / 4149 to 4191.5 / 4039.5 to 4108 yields 7.3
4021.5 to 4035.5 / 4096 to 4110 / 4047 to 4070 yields -1.5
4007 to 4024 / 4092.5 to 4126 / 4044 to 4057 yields -0.2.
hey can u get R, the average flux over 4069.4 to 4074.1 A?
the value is 2.89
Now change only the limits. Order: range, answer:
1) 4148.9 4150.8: 2.77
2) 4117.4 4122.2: 2.63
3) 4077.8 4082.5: 2.75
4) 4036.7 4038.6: 3.05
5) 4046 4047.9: 2.89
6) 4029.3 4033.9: 2.99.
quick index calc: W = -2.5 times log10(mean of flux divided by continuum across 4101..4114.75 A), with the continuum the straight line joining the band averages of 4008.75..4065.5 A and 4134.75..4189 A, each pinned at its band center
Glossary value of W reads 0.374 mag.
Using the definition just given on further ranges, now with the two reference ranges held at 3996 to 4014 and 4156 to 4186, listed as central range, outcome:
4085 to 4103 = 0.158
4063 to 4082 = 0.048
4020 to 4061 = -0.037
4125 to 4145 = 0.088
